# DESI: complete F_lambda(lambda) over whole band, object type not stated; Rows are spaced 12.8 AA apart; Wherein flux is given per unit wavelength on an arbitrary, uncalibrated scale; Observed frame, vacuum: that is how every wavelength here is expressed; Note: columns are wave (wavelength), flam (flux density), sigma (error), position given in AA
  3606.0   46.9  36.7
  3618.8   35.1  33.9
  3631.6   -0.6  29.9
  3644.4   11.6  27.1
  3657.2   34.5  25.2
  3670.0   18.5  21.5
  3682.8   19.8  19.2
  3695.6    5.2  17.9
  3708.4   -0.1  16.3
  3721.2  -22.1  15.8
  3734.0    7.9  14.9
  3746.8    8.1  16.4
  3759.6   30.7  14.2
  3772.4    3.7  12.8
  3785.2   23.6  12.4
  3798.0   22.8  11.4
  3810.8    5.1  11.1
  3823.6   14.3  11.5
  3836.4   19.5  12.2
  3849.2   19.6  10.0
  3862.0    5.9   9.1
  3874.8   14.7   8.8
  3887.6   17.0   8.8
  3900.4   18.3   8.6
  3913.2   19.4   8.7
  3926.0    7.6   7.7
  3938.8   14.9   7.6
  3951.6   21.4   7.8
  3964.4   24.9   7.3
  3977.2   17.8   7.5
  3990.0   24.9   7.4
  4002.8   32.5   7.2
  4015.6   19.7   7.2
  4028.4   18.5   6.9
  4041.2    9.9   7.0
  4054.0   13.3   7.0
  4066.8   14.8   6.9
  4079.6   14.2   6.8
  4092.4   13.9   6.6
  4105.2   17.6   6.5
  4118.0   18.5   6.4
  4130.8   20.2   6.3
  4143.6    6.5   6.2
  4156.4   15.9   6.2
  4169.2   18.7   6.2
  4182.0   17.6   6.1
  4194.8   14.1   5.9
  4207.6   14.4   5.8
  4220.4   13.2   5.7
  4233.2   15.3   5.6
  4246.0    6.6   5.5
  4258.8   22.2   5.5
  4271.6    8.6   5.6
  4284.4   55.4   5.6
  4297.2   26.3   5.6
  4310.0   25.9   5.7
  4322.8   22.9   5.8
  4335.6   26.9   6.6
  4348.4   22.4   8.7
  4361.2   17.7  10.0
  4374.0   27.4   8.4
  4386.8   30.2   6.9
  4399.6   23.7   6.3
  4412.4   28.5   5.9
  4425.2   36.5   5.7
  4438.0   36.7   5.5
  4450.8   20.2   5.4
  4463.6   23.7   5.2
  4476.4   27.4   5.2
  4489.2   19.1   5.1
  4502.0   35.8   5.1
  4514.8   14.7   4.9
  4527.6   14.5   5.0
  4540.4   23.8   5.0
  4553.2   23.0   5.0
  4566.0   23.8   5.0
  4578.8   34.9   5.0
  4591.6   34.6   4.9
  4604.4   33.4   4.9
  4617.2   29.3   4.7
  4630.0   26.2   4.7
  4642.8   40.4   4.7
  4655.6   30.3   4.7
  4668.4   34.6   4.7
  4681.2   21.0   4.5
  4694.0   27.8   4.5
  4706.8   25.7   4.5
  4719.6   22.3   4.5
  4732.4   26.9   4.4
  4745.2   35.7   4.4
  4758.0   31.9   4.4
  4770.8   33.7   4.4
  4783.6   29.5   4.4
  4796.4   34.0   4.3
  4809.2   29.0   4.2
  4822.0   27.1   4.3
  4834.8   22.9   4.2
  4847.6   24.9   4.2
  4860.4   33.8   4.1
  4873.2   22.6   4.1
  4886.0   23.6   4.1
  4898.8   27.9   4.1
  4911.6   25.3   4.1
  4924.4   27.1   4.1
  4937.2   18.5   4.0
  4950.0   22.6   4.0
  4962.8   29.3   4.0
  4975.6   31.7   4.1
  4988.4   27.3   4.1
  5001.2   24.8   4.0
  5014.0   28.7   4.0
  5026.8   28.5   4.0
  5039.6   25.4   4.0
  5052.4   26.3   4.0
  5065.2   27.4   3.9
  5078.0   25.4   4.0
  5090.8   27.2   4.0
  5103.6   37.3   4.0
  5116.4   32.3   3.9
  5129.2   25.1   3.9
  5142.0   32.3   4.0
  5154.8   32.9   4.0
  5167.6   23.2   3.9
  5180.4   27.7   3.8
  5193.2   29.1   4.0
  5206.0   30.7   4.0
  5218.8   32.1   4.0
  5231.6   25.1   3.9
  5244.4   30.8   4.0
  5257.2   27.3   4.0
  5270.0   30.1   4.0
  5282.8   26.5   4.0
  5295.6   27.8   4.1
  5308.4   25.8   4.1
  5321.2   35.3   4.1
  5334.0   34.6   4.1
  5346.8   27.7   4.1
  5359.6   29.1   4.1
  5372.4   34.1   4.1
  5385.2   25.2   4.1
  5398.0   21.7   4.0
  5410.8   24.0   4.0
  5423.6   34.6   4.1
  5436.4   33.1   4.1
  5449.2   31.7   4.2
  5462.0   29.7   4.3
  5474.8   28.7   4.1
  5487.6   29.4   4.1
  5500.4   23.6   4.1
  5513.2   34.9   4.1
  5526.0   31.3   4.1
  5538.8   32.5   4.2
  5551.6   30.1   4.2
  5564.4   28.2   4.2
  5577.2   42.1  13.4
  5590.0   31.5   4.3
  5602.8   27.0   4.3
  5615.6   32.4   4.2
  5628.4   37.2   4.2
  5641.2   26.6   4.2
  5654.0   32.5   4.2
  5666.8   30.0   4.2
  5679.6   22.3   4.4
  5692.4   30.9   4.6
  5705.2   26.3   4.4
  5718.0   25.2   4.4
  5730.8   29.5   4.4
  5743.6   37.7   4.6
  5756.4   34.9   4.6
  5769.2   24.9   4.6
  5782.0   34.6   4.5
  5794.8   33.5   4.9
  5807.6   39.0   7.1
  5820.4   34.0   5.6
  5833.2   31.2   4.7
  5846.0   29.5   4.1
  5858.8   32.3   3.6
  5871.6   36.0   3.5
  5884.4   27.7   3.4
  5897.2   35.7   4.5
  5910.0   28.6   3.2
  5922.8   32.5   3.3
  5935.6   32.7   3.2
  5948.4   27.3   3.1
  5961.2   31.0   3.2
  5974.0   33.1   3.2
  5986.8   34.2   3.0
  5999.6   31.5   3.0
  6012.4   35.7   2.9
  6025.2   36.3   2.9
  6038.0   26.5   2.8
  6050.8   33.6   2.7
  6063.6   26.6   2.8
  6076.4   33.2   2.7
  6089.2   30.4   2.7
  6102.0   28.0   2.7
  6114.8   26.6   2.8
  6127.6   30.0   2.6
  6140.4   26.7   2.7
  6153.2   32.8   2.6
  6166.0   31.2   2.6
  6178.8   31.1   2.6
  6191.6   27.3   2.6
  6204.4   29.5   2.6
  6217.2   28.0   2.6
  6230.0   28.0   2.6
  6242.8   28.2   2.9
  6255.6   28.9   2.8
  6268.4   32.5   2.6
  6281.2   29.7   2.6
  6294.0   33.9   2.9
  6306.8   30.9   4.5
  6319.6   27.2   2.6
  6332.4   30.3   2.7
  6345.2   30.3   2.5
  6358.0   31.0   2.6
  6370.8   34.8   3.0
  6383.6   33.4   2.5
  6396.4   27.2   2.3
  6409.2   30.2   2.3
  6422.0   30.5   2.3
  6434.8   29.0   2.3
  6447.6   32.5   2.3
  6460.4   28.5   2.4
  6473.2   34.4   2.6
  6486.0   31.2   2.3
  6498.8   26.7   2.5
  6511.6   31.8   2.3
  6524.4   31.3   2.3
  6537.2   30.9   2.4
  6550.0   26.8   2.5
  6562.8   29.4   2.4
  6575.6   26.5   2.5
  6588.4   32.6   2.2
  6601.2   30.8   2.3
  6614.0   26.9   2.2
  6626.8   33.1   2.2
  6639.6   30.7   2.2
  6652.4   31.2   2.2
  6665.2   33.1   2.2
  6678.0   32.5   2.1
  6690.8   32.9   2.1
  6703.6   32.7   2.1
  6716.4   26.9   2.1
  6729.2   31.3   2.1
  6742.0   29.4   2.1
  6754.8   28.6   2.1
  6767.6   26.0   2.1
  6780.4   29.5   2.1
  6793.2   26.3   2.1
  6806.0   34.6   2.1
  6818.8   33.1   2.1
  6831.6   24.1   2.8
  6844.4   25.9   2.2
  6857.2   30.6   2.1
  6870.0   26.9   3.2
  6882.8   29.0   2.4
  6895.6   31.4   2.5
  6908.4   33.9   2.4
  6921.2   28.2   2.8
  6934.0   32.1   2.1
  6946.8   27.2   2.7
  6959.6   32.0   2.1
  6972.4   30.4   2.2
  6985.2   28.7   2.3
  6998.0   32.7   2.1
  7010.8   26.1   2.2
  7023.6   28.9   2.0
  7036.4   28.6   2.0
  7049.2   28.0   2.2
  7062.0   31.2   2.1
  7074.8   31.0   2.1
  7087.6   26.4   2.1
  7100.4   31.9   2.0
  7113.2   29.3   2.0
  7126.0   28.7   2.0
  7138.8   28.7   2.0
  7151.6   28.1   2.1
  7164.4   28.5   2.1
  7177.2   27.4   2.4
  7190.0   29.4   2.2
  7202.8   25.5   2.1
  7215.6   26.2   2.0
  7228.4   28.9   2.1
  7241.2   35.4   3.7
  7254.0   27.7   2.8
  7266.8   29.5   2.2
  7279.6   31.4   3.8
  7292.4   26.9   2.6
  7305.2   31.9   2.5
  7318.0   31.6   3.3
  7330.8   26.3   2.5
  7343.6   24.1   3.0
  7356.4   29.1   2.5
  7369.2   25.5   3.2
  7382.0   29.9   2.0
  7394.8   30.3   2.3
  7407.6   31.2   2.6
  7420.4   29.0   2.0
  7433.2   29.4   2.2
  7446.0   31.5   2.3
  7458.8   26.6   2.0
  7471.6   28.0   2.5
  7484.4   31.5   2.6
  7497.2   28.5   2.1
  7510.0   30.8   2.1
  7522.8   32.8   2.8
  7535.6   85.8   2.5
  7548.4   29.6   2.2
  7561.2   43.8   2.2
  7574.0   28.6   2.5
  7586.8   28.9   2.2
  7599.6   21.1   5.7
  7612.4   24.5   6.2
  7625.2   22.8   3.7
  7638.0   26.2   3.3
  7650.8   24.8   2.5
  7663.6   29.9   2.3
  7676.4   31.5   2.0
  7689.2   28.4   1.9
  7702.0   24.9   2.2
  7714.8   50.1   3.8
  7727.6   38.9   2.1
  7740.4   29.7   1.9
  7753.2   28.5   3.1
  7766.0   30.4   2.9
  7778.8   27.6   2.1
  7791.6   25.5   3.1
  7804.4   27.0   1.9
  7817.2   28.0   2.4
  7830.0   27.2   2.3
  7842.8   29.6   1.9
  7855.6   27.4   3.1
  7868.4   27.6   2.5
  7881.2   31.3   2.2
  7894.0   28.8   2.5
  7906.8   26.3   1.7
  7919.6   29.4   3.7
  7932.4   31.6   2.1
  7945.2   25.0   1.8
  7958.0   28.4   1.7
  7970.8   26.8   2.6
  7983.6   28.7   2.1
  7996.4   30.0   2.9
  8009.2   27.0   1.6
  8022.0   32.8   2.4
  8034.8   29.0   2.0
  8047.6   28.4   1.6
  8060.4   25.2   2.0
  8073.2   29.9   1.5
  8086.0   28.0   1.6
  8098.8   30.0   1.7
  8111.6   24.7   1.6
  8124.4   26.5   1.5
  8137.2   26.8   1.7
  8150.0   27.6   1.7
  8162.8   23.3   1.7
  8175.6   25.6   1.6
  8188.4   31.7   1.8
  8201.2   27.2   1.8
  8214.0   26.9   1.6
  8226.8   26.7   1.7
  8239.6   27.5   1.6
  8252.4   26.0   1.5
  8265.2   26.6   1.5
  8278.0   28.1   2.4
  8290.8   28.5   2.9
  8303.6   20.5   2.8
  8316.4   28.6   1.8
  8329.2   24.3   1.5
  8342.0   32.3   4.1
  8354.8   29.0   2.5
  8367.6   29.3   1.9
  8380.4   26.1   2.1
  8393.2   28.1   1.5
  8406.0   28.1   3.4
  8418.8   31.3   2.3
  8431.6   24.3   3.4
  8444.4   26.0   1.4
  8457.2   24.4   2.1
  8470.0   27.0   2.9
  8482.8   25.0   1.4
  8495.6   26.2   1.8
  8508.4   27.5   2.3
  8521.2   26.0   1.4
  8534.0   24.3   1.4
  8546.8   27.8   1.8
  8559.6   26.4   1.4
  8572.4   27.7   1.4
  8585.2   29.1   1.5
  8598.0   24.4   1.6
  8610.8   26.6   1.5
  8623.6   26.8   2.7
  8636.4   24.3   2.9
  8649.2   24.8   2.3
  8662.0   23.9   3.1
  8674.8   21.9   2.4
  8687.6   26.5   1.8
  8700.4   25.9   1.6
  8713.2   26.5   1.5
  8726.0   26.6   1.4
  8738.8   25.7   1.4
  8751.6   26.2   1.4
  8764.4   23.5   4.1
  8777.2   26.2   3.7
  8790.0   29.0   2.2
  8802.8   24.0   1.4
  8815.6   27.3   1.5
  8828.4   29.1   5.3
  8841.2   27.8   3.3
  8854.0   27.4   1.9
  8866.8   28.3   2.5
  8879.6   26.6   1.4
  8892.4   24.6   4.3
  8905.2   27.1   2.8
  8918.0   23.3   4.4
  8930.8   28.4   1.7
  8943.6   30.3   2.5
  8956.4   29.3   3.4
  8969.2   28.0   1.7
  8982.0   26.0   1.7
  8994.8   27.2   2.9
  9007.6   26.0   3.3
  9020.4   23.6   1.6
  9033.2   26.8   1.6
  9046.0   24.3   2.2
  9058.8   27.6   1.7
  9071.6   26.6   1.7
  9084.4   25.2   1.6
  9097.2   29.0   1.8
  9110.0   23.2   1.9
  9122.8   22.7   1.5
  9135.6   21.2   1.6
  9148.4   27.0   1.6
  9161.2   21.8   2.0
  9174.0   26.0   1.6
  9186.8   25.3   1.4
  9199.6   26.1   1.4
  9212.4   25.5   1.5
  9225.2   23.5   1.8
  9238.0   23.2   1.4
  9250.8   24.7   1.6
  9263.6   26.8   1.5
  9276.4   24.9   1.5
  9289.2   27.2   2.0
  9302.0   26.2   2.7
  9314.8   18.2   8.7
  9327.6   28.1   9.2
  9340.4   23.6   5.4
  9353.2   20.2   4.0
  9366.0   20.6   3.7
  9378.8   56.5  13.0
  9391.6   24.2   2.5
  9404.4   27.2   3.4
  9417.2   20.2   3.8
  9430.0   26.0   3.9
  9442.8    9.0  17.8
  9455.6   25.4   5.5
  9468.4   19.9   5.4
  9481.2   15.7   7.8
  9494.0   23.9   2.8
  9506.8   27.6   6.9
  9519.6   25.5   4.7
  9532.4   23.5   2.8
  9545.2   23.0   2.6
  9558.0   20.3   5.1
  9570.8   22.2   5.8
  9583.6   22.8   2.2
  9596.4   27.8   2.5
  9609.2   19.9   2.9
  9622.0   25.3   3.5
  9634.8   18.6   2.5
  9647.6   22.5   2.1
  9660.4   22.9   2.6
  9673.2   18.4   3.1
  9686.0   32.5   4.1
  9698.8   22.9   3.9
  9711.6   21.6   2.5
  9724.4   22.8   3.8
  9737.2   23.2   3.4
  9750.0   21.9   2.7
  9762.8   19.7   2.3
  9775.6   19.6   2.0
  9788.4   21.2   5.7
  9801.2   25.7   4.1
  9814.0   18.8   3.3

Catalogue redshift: 0.148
